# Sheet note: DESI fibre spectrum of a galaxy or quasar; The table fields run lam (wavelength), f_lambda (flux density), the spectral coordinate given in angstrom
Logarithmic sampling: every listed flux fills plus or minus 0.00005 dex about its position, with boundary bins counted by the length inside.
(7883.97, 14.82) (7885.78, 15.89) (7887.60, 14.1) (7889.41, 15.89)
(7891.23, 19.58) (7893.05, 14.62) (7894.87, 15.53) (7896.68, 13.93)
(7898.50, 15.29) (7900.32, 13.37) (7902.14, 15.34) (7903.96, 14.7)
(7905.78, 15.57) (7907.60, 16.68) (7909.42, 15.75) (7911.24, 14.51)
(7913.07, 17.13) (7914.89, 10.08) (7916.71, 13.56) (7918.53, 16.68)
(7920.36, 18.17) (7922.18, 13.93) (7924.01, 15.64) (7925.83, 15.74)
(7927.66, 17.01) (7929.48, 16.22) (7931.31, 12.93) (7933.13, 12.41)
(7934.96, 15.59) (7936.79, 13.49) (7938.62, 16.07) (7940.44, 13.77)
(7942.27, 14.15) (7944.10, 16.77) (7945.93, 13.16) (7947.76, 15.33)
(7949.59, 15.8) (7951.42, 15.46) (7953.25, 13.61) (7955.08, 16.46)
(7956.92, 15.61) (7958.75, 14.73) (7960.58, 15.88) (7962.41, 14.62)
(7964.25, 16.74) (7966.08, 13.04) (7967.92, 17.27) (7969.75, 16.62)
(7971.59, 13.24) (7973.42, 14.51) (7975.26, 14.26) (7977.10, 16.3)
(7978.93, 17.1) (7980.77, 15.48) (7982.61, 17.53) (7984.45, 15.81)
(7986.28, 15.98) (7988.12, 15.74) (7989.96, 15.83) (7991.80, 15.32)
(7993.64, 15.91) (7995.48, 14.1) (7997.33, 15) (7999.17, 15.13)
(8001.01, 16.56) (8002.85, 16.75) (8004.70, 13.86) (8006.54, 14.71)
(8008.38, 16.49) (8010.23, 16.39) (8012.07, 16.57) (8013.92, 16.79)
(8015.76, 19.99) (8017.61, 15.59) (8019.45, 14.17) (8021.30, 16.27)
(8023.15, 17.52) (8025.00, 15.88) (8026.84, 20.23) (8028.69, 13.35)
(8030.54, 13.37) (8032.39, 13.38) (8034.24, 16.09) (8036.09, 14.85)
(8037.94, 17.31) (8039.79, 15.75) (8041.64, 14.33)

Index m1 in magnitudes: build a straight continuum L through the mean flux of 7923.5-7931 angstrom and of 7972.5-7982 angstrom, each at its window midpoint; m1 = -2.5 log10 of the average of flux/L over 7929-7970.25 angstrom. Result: 0.05 mag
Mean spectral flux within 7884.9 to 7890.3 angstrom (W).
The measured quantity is 15.3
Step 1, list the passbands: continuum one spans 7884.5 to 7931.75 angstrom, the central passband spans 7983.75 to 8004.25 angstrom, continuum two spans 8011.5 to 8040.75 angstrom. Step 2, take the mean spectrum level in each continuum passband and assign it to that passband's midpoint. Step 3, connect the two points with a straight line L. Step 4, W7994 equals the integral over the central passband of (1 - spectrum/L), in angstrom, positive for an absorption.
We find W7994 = 0.3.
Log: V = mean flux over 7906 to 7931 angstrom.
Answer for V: 15.4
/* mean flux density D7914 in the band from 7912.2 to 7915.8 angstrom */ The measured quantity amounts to 13.6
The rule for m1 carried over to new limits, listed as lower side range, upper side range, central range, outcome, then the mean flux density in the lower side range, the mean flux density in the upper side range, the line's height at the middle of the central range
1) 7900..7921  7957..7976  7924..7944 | 0.02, 15.1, 15.1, 15.1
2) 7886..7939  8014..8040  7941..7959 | 0.02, 15.2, 16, 15.4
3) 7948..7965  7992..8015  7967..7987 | -0.02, 15.4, 15.7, 15.5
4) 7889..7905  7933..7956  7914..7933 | 0.01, 15.3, 14.9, 15.1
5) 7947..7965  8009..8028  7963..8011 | 0.04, 15.4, 16.9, 16.1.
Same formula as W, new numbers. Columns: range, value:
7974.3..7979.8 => 15.9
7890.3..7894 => 17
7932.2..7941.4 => 14.3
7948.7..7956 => 15.3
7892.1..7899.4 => 14.9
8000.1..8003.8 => 16.6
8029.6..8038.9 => 15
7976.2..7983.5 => 16.6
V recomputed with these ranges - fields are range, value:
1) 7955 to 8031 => 15.8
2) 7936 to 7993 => 15.4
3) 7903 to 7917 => 14.8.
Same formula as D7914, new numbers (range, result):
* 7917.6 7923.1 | 16.2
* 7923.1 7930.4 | 16.2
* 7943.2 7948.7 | 15.1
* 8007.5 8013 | 16.5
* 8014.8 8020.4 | 16.6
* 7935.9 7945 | 14.9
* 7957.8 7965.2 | 15.5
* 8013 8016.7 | 18.4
